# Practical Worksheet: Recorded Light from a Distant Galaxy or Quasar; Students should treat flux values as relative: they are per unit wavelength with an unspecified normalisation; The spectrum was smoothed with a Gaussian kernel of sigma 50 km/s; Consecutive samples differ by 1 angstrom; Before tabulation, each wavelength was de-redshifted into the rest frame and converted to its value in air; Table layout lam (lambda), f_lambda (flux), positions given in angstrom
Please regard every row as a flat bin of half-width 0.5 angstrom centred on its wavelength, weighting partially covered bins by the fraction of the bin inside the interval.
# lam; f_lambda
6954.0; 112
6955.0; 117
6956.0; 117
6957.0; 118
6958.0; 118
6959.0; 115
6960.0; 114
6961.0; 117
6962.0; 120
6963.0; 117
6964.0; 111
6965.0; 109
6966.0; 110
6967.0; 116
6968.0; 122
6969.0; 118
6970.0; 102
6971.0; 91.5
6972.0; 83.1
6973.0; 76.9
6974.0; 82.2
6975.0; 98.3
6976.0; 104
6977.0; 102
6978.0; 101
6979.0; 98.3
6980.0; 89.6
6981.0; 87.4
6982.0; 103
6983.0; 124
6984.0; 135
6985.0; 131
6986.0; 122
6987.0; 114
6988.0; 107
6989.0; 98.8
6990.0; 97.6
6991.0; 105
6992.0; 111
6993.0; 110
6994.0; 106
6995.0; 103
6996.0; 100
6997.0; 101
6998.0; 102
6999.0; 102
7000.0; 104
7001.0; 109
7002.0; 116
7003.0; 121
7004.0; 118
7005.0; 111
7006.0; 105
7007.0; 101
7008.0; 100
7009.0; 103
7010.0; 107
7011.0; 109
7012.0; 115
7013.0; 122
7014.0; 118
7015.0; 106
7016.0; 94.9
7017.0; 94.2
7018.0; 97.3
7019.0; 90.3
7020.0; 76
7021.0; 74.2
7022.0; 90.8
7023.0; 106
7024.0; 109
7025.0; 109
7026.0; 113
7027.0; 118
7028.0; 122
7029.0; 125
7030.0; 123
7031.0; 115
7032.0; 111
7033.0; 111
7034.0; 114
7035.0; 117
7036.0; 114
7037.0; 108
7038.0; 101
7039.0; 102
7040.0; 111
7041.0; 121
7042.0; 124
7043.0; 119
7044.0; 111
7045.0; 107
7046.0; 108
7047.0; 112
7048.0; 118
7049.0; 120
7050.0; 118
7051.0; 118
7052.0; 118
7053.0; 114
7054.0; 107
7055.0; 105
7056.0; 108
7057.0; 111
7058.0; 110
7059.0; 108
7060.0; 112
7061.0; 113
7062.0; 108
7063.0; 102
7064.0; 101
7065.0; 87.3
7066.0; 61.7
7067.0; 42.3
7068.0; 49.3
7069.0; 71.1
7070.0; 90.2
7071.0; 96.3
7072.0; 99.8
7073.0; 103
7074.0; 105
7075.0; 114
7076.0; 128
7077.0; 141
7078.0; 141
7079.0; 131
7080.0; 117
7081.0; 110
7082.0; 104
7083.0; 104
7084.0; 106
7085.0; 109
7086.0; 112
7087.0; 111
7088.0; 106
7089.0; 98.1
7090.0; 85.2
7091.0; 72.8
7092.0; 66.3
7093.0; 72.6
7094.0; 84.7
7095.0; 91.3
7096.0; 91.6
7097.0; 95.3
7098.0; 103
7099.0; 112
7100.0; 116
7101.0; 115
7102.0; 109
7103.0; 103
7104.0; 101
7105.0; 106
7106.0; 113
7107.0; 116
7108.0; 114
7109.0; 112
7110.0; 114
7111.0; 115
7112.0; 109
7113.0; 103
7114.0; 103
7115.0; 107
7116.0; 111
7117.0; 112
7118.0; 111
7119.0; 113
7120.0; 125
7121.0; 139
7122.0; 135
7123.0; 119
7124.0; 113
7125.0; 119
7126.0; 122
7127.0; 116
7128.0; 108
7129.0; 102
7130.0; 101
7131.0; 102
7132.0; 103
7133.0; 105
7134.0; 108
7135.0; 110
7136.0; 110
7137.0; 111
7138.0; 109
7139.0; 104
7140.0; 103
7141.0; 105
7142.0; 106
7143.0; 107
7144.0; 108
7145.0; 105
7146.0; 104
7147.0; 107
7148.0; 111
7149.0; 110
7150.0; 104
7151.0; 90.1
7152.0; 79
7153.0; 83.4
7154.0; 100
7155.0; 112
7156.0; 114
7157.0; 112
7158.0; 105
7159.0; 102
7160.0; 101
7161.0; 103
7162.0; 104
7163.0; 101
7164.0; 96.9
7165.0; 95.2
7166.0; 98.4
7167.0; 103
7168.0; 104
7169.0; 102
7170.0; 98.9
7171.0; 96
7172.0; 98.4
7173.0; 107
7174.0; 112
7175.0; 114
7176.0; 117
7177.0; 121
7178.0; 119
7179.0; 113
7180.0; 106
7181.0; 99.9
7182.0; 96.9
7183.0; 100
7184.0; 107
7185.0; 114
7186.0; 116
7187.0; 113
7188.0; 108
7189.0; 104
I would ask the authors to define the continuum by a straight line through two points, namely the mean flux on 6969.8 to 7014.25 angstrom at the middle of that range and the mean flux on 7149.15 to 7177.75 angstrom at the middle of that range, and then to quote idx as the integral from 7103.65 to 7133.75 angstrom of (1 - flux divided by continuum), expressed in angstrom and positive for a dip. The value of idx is -2.5 angstrom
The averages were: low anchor 105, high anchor 103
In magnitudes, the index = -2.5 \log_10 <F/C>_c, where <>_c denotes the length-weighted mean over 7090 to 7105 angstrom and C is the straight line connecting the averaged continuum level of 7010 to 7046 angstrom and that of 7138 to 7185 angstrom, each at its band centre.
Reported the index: 0.118 mag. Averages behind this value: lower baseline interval 109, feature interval 95.3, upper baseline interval 104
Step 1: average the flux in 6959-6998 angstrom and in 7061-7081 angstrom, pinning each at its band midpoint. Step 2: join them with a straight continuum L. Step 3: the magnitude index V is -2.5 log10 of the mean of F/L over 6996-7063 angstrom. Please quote -0.064 mag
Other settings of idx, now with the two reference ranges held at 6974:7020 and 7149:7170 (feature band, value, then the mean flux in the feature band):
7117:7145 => -2.7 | 112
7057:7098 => 1.7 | 99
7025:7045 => -1.8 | 114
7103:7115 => -0.8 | 109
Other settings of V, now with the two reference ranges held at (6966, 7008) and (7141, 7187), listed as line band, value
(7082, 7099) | 0.11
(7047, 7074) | 0.05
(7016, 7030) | 0.03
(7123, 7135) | -0.05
